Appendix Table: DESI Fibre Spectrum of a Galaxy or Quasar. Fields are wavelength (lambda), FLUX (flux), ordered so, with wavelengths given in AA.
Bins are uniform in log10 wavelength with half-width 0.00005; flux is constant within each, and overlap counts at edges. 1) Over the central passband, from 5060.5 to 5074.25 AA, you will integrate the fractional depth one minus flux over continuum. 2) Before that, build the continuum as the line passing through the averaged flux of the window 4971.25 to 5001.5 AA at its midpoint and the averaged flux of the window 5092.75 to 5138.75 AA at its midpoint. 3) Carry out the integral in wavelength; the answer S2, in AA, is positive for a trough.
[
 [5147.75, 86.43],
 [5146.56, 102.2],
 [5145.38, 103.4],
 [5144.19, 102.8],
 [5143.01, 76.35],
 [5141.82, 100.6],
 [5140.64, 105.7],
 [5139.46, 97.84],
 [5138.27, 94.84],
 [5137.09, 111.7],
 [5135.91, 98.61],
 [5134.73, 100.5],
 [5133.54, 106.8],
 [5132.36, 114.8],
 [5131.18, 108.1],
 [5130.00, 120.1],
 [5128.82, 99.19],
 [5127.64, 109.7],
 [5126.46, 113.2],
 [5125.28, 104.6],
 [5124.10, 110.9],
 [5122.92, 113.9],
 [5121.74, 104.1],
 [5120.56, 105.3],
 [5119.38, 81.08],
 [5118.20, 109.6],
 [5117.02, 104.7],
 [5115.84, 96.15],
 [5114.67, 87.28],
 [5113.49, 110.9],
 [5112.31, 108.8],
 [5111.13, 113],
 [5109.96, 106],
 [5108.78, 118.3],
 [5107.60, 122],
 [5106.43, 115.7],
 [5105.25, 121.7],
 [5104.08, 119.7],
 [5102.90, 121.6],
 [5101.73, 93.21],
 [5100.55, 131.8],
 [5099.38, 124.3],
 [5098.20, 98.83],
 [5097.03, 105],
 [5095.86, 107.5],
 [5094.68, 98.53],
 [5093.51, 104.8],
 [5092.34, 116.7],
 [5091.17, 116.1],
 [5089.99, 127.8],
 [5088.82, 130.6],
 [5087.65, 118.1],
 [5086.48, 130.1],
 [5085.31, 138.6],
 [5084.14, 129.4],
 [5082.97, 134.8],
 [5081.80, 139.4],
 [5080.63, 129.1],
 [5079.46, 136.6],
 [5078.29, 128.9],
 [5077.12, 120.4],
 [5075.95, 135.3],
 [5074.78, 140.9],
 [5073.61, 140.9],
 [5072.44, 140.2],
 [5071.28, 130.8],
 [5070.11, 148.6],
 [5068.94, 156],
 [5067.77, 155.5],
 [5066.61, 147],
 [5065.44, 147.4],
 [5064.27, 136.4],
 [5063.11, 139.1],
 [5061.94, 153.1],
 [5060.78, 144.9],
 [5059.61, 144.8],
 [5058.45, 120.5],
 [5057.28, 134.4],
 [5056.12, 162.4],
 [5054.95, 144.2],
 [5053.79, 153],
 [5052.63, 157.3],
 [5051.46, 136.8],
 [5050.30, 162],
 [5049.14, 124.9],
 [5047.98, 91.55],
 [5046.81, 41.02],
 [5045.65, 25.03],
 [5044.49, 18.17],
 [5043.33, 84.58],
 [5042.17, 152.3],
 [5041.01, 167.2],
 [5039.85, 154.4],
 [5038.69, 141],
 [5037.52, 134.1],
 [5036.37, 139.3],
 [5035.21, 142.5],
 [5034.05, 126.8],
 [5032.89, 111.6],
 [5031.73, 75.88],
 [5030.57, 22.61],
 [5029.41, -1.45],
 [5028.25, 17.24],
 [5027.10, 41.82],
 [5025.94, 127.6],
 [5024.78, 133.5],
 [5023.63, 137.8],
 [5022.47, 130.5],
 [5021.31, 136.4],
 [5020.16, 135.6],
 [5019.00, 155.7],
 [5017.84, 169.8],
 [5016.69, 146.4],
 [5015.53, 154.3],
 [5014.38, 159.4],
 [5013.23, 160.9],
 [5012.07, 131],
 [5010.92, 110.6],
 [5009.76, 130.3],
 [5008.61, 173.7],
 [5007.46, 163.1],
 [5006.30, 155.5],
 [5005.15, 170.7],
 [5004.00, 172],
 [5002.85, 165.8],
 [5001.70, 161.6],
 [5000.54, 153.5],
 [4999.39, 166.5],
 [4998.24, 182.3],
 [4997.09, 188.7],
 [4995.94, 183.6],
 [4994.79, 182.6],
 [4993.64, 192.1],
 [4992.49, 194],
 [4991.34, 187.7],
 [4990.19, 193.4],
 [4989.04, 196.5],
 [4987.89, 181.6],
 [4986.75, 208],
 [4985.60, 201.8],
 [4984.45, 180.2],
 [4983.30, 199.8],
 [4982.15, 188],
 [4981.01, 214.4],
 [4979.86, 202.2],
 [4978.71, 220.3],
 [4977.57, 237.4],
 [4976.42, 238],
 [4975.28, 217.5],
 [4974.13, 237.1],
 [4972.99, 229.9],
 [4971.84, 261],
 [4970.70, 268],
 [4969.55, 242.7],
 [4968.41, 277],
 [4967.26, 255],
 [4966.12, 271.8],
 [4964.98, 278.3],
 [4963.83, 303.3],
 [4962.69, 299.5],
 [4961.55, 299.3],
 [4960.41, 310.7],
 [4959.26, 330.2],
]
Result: -0.20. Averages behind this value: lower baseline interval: 201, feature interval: 145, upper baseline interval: 108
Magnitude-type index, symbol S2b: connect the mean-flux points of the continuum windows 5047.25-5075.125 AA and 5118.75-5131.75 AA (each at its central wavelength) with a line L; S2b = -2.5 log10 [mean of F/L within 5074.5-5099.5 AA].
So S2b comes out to 0.04 mag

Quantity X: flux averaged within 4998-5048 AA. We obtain 124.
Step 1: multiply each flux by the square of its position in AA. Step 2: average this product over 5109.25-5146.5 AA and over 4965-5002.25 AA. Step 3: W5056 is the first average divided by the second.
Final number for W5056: 0.52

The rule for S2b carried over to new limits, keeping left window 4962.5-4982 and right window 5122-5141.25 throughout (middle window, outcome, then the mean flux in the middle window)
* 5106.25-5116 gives 0.15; 109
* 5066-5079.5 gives 0.14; 140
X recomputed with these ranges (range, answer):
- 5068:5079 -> 138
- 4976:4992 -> 203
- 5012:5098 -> 125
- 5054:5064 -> 143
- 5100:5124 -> 109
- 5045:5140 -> 120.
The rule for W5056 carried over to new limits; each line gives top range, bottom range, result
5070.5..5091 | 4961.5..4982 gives 0.55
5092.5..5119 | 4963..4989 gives 0.50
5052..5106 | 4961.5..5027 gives 0.71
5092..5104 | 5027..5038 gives 1.38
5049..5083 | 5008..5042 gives 1.17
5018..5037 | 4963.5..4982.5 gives 0.44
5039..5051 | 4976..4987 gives 0.51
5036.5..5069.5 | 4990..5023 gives 0.82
